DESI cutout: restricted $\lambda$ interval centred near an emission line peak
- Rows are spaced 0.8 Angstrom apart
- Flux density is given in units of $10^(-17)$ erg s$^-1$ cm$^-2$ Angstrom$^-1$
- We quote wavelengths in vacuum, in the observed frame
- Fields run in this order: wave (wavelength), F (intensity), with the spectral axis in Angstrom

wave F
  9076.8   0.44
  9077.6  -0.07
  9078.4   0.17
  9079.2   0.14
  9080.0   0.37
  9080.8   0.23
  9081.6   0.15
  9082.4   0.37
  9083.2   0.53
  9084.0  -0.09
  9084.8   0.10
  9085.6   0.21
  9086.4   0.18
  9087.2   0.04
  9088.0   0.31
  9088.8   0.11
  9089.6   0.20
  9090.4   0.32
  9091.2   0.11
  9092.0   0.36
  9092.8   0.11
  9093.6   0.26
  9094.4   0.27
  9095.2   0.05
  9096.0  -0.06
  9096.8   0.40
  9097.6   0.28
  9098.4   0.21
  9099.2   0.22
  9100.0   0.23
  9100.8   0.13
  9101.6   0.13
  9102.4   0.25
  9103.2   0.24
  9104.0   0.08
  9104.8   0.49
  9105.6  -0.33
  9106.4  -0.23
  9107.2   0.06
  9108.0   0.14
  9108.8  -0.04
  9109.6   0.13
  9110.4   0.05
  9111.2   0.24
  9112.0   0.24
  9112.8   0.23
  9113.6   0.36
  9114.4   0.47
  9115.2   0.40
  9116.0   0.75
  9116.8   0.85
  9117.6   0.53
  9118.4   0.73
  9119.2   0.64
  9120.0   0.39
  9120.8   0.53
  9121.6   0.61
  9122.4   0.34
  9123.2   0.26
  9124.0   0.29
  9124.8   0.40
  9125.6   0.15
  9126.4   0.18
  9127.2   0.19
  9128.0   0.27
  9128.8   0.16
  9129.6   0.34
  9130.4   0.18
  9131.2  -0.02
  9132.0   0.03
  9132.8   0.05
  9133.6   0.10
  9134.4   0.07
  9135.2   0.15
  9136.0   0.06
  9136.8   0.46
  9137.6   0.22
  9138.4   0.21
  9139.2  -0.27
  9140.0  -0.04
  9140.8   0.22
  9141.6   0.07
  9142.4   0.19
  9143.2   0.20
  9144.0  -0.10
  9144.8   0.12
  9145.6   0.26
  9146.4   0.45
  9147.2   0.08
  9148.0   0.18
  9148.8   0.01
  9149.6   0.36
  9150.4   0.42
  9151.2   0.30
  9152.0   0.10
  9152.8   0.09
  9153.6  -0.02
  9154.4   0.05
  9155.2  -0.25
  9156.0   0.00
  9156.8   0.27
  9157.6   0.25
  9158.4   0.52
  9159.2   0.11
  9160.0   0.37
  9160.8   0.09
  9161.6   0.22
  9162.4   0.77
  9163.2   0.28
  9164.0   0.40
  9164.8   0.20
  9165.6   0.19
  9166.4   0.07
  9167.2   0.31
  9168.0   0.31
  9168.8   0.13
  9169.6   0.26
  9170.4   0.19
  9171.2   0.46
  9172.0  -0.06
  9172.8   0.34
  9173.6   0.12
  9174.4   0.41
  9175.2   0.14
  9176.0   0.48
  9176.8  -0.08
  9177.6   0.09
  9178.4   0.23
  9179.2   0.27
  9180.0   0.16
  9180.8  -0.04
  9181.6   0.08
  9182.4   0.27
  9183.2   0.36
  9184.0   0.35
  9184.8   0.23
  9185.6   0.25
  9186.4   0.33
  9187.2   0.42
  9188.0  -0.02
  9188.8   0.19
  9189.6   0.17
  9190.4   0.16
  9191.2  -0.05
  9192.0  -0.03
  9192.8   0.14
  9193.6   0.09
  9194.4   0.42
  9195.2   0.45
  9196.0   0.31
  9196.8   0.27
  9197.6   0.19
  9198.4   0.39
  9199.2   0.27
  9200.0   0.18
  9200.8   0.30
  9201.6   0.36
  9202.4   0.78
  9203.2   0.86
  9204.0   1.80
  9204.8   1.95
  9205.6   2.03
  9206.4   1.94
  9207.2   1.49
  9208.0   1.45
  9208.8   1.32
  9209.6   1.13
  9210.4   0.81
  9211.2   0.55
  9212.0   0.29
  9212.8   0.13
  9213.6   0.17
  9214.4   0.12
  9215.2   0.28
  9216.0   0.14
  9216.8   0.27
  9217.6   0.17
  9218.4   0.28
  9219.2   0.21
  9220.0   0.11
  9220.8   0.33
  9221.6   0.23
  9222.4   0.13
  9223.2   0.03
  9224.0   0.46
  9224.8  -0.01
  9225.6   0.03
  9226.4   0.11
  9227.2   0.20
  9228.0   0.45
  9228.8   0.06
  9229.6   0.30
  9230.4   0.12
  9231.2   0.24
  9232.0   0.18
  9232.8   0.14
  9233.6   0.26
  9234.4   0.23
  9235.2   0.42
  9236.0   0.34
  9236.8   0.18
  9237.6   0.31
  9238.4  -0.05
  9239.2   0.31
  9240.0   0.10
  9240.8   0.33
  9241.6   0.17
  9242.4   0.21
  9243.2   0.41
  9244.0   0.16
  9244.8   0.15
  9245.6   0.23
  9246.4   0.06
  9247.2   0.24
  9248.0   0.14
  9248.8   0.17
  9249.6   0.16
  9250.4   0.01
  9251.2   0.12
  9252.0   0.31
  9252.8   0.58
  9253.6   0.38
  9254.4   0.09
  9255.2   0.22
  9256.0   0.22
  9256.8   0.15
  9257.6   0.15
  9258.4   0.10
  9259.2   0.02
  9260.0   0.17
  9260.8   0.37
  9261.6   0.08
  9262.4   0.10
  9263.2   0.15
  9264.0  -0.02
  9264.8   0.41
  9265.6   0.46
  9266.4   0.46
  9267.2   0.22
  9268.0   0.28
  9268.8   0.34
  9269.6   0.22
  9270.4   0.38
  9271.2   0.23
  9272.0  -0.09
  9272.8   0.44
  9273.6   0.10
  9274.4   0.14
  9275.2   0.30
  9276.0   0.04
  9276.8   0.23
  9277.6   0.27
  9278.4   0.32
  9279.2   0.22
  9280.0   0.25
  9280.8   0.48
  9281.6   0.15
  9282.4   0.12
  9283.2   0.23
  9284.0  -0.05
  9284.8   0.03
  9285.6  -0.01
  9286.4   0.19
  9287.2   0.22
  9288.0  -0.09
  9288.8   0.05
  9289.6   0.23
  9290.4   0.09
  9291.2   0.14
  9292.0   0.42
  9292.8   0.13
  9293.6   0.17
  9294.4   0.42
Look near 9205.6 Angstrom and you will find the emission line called [O III]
